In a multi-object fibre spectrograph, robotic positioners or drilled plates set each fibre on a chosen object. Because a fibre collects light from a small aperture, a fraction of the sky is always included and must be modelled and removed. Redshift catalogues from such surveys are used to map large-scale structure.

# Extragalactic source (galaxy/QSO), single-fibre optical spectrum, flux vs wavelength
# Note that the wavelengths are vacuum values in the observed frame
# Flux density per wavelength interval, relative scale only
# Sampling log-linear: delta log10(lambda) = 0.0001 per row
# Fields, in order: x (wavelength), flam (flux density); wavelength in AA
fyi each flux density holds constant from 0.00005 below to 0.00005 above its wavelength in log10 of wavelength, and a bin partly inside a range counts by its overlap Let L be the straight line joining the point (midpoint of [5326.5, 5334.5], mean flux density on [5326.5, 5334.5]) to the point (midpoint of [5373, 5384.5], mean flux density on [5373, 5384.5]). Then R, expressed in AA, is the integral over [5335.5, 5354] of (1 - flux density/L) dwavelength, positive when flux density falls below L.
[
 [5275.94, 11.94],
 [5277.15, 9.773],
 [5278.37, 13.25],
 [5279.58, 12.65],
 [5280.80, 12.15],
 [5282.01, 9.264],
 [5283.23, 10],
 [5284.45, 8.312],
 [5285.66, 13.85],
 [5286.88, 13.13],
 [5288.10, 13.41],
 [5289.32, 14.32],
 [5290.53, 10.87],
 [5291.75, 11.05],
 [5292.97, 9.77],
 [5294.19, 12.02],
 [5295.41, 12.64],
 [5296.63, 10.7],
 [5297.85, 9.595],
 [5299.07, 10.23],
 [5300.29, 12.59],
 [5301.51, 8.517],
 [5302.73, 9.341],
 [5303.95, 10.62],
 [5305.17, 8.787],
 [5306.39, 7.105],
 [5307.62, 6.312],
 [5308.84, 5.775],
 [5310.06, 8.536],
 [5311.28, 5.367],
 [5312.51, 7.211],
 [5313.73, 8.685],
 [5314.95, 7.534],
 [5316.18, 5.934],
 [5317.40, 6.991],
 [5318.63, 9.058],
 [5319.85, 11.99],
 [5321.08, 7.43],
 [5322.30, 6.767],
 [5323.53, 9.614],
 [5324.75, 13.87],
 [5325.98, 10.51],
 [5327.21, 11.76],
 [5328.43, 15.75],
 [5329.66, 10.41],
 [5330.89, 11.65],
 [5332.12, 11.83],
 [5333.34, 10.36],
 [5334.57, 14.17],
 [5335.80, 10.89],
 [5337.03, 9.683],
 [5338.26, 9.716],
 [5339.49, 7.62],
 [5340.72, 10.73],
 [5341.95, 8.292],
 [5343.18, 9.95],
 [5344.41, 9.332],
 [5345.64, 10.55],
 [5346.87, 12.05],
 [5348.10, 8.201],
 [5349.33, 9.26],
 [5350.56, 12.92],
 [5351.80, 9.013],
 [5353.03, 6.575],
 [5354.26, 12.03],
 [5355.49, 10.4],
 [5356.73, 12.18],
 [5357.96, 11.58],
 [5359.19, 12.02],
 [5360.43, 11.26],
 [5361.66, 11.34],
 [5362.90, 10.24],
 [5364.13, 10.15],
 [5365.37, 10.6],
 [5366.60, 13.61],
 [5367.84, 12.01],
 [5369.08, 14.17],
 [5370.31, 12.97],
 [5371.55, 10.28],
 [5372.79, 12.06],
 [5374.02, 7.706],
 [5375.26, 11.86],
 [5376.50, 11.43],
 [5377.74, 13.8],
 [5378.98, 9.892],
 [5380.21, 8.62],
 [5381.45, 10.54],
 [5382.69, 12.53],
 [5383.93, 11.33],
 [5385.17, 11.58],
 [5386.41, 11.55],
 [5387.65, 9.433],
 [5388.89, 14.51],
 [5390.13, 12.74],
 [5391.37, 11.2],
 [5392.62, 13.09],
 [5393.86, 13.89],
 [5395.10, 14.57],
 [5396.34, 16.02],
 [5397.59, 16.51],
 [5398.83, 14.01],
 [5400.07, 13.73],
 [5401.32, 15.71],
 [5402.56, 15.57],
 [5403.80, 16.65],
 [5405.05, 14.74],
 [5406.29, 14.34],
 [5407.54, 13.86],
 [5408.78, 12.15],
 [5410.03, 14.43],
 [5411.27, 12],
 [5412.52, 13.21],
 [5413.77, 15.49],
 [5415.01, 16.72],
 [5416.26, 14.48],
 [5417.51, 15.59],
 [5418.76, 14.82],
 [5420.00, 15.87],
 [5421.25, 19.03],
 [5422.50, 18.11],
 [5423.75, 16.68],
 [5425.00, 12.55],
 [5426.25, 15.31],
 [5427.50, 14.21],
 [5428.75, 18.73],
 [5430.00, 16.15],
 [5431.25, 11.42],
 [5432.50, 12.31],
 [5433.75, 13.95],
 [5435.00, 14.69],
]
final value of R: 3.3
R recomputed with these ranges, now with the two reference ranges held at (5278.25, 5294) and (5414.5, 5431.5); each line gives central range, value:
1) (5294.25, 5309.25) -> 3.2 AA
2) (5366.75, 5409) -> 5.5 AA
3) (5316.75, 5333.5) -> 3.0 AA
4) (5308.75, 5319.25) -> 4.4 AA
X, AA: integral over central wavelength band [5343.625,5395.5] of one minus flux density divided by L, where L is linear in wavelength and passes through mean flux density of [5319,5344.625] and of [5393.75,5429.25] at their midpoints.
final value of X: 5.90 AA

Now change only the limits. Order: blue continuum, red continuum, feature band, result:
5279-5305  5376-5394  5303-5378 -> 8.4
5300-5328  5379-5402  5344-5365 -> 0.6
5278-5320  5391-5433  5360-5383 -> 3.1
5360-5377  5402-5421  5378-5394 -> 1.5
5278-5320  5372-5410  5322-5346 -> 0.6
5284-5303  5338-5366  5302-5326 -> 5.8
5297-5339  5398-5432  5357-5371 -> 0.4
